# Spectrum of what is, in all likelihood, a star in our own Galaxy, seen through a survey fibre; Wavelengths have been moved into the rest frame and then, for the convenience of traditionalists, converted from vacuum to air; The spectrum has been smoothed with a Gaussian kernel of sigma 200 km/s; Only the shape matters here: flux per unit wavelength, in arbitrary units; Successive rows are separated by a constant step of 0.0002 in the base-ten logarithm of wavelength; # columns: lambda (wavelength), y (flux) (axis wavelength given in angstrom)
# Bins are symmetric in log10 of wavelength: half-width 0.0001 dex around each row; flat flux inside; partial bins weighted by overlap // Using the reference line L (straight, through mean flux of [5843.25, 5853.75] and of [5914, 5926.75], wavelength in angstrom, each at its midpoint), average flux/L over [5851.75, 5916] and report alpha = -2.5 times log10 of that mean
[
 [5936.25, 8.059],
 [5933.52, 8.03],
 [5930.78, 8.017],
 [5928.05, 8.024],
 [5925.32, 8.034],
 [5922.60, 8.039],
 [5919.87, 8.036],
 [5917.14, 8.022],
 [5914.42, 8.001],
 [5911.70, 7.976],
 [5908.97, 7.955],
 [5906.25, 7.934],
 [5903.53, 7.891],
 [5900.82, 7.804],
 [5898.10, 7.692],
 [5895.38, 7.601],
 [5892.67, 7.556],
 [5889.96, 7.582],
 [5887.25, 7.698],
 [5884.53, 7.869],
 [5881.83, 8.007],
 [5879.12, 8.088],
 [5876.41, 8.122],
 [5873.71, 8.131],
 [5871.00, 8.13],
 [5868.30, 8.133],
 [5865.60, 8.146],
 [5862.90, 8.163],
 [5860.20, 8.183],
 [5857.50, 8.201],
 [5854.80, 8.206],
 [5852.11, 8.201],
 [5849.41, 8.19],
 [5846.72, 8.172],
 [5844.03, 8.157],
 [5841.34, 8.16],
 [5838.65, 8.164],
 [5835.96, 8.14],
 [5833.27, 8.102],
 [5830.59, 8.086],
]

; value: 0.02 mag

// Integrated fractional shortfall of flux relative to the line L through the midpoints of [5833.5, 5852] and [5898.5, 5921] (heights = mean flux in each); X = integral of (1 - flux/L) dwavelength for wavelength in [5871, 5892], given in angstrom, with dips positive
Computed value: 0.3 angstrom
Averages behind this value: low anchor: 8.16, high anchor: 7.94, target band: 7.93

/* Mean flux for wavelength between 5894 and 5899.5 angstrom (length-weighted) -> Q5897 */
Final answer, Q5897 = 7.64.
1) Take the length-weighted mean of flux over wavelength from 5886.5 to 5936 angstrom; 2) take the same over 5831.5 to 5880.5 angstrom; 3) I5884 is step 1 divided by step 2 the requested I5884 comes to 1.0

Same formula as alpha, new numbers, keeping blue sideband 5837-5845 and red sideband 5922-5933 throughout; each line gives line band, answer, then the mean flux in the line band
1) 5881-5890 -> 0.039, 7.81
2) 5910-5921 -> 0.006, 8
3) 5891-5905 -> 0.050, 7.71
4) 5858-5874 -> -0.004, 8.15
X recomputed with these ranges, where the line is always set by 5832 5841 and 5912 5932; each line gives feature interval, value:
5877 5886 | 0.1 angstrom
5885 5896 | 0.6 angstrom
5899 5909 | 0.2 angstrom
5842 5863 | -0.2 angstrom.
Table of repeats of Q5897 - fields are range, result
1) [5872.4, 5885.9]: 8.04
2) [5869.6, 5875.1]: 8.13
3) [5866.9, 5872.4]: 8.13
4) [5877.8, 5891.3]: 7.85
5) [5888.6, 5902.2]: 7.65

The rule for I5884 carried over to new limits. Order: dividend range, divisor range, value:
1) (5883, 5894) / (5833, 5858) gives 0.94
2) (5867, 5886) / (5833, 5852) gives 0.99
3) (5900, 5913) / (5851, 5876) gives 0.97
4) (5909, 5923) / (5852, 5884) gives 0.98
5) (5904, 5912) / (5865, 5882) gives 0.98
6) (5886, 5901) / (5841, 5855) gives 0.93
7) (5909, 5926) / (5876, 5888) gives 1.01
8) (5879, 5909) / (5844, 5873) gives 0.95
